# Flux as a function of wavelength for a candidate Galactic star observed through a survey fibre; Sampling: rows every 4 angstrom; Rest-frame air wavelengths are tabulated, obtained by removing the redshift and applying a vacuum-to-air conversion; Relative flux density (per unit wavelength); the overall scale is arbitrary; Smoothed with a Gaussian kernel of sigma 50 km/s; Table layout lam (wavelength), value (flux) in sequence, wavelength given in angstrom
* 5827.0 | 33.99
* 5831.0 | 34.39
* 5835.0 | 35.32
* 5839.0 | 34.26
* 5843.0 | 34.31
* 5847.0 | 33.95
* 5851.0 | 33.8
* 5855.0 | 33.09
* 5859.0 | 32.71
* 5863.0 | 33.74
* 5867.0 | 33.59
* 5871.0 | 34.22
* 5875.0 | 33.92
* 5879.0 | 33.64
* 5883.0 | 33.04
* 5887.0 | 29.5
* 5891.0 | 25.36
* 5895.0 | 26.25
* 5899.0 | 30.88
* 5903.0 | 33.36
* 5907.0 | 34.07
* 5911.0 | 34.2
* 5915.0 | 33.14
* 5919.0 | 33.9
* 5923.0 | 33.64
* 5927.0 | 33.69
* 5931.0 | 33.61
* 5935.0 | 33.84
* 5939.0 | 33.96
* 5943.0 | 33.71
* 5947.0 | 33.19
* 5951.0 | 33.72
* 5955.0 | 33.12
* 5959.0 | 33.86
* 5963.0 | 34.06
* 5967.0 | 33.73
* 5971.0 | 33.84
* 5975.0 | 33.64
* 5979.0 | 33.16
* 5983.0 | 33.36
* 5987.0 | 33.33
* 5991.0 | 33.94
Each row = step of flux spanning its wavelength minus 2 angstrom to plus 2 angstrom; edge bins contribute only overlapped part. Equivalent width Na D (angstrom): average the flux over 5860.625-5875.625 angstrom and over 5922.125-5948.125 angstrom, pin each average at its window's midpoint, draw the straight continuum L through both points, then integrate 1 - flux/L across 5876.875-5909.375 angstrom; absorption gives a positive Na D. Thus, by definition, 2.8 angstrom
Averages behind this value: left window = 33.8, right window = 33.7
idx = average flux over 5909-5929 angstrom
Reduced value 33.7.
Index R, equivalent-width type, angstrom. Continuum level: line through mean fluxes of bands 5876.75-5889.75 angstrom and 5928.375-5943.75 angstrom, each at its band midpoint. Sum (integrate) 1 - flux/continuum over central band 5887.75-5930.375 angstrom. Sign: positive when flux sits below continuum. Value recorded 1.19 angstrom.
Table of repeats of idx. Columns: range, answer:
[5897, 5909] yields 32.8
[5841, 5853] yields 34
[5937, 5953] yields 33.6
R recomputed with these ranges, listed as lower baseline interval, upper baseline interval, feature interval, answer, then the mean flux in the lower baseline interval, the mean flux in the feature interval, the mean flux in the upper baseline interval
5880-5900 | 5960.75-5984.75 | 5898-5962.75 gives -4.6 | 29.1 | 33.5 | 33.6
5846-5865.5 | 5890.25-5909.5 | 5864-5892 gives -0.2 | 33.4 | 32.2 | 30.4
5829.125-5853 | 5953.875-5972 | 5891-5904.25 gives 1.9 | 34.3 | 29.3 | 33.7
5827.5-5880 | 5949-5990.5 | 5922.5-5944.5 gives 0.0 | 33.9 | 33.7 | 33.6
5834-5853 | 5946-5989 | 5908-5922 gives 0.0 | 34.3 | 33.8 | 33.6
